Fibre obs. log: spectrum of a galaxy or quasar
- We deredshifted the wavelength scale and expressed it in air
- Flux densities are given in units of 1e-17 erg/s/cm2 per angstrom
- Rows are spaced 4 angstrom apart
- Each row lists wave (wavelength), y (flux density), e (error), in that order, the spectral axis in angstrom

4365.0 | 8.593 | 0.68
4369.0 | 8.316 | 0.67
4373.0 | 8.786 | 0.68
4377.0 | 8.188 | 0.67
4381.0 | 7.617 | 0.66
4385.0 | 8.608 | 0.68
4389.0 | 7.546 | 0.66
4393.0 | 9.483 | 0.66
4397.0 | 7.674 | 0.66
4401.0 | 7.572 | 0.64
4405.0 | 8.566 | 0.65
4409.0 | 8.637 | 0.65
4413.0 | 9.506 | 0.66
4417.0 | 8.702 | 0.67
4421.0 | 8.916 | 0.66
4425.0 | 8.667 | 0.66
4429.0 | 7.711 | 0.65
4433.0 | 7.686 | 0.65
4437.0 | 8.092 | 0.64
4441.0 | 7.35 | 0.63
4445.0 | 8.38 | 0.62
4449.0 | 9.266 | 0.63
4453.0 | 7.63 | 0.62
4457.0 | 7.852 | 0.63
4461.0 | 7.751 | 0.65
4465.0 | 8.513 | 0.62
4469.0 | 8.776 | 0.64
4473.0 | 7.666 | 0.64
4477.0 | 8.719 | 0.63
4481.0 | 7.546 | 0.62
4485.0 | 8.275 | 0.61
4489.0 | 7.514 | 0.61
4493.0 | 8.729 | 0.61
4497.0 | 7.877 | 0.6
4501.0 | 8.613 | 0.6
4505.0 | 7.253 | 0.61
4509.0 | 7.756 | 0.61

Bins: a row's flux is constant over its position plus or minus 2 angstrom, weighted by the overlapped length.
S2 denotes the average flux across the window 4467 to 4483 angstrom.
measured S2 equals 8.18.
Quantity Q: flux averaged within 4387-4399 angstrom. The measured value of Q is 8.23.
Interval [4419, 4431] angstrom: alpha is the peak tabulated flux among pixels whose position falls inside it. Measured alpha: 8.916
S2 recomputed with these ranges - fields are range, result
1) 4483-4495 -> 8.17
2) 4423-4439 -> 8.04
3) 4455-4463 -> 7.8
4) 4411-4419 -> 9.1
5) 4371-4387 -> 8.3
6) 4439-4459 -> 8.1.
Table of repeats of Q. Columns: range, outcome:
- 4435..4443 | 7.72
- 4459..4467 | 8.13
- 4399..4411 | 8.26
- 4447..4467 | 8.2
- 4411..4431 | 8.7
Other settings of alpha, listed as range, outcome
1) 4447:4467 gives 9.266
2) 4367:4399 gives 9.483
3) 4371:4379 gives 8.786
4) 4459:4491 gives 8.776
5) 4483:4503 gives 8.729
